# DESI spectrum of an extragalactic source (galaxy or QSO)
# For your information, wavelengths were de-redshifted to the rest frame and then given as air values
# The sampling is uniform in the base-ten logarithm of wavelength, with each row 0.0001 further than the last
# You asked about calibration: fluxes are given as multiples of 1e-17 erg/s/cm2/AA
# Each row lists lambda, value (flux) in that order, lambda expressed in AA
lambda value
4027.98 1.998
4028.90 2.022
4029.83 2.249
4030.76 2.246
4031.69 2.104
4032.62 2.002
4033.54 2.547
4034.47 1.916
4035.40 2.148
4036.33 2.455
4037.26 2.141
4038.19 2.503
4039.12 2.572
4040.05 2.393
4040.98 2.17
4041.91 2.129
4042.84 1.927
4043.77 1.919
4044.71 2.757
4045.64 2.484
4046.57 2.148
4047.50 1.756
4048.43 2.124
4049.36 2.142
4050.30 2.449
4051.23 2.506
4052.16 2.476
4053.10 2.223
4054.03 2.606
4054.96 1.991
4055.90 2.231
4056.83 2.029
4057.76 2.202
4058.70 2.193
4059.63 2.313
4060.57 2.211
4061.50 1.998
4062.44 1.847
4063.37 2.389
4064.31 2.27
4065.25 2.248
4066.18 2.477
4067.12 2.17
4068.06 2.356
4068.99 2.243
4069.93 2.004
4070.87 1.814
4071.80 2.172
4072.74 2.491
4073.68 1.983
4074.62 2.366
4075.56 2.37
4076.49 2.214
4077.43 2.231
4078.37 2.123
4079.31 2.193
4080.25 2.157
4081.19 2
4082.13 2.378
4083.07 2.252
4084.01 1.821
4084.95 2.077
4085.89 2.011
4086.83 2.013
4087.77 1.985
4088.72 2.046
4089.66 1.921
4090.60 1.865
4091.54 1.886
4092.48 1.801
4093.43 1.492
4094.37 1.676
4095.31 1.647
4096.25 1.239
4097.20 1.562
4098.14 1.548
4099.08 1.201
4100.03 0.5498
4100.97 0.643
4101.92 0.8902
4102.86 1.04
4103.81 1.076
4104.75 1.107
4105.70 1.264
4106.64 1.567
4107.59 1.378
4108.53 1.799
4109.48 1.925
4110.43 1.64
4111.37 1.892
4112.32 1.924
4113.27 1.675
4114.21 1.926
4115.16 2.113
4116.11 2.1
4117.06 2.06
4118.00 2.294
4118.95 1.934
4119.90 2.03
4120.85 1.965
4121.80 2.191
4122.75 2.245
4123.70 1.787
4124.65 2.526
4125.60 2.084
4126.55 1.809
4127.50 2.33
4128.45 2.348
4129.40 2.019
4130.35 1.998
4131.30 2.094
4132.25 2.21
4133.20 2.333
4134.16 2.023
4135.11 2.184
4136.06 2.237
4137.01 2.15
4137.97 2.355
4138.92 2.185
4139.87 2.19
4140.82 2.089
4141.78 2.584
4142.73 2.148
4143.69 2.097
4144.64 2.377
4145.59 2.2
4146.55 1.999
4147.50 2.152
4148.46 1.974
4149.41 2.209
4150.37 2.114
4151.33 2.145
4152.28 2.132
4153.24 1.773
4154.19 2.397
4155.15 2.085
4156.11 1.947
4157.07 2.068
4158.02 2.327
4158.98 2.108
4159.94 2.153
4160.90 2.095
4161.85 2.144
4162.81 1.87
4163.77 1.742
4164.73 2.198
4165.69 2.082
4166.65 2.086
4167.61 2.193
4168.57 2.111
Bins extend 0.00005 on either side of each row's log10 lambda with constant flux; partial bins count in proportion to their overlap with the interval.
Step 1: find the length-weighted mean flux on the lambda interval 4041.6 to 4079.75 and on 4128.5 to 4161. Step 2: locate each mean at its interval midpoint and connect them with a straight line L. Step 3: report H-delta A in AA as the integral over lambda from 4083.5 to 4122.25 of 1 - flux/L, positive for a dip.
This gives 9.0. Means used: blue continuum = 2.21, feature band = 1.68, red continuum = 2.15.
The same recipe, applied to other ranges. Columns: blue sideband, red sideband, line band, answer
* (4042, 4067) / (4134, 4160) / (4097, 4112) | 5.96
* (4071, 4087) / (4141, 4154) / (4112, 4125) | 0.63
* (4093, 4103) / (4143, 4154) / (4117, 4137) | -4.56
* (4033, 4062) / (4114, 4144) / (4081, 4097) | 2.30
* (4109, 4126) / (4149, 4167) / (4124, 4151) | -1.65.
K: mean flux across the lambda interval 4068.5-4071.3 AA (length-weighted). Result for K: 2.03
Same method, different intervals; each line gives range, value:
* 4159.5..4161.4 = 2.13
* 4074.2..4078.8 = 2.26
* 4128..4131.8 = 2.12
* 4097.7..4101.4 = 0.985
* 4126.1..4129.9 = 2.13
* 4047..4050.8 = 2.12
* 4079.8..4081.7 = 2.08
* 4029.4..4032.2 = 2.19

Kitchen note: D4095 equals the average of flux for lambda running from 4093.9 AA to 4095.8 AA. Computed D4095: 1.66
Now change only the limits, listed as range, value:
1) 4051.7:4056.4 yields 2.3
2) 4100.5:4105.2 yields 0.951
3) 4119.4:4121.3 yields 1.99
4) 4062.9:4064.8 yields 2.32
